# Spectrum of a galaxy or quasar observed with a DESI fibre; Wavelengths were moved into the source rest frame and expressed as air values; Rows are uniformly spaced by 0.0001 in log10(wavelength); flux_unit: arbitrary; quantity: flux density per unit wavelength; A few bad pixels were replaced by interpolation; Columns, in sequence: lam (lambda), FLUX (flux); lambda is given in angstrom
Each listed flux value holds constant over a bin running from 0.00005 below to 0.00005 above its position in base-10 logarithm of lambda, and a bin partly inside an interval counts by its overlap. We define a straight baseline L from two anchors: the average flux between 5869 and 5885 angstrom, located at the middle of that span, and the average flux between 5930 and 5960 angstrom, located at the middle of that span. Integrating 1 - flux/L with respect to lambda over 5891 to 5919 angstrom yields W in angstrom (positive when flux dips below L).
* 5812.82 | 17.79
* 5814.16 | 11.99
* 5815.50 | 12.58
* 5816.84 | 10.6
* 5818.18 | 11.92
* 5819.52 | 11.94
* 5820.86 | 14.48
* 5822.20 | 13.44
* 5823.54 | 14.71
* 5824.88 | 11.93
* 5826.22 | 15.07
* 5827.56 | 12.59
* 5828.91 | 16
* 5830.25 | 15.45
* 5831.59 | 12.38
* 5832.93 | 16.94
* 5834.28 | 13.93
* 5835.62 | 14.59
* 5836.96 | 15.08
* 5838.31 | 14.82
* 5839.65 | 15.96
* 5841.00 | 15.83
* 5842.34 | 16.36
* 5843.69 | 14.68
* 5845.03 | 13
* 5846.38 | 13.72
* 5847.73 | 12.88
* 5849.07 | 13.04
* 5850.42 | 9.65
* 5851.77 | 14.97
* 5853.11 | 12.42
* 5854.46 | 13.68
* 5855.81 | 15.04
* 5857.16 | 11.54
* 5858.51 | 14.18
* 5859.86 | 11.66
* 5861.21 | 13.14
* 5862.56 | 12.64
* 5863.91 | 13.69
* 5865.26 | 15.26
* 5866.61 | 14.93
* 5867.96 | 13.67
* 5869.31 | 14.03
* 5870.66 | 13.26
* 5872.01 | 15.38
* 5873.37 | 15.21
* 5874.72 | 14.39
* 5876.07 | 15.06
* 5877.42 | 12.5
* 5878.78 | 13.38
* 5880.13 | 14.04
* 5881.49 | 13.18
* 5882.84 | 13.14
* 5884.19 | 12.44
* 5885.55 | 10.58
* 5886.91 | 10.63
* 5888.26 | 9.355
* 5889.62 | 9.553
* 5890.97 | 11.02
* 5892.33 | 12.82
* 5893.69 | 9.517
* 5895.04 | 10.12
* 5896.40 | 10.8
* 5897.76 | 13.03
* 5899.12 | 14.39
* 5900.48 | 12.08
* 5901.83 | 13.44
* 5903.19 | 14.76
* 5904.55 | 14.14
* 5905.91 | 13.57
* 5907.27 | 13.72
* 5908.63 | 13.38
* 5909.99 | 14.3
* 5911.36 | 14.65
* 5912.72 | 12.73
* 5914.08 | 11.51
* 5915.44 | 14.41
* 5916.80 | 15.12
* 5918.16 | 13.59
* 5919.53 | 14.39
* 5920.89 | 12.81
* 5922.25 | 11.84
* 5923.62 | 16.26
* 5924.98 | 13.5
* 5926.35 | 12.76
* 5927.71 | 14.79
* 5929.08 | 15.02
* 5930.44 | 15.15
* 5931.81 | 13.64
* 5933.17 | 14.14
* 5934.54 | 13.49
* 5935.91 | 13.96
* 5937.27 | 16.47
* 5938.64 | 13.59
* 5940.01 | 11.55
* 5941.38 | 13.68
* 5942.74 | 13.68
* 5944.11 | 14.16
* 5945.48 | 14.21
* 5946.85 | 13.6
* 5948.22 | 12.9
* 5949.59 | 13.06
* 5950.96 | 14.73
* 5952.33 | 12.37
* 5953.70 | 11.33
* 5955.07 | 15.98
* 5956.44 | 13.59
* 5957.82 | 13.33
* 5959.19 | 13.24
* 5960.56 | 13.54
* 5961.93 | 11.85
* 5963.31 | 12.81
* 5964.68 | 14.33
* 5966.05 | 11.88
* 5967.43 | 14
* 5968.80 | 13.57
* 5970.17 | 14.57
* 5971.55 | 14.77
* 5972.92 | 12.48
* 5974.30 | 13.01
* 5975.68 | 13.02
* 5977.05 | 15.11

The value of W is 1.42 angstrom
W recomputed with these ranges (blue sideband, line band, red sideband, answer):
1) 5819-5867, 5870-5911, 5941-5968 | 2.8 angstrom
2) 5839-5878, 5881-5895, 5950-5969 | 2.6 angstrom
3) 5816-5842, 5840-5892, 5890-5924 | 1.4 angstrom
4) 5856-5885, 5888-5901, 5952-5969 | 2.1 angstrom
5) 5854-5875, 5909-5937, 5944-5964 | -0.9 angstrom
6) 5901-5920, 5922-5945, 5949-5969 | -0.8 angstrom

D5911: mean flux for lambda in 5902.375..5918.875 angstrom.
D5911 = 13.8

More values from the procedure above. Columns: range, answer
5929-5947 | 14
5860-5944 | 13.3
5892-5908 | 12.7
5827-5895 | 13.4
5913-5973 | 13.7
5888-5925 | 12.9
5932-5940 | 14.1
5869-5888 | 13.3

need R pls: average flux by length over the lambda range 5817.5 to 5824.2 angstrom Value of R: 13.3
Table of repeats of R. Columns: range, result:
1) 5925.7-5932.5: 14.3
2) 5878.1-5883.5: 13.4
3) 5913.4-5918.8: 13.7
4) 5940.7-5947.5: 13.9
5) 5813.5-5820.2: 11.8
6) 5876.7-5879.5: 13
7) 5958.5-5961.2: 13.4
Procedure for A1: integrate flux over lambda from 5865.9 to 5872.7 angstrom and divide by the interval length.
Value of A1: 14.3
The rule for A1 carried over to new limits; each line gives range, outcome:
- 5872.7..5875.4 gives 14.8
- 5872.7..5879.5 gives 14.1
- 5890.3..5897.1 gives 10.9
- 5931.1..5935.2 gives 13.8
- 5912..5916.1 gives 12.9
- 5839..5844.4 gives 15.7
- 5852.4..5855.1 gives 13.1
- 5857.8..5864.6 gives 13.1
